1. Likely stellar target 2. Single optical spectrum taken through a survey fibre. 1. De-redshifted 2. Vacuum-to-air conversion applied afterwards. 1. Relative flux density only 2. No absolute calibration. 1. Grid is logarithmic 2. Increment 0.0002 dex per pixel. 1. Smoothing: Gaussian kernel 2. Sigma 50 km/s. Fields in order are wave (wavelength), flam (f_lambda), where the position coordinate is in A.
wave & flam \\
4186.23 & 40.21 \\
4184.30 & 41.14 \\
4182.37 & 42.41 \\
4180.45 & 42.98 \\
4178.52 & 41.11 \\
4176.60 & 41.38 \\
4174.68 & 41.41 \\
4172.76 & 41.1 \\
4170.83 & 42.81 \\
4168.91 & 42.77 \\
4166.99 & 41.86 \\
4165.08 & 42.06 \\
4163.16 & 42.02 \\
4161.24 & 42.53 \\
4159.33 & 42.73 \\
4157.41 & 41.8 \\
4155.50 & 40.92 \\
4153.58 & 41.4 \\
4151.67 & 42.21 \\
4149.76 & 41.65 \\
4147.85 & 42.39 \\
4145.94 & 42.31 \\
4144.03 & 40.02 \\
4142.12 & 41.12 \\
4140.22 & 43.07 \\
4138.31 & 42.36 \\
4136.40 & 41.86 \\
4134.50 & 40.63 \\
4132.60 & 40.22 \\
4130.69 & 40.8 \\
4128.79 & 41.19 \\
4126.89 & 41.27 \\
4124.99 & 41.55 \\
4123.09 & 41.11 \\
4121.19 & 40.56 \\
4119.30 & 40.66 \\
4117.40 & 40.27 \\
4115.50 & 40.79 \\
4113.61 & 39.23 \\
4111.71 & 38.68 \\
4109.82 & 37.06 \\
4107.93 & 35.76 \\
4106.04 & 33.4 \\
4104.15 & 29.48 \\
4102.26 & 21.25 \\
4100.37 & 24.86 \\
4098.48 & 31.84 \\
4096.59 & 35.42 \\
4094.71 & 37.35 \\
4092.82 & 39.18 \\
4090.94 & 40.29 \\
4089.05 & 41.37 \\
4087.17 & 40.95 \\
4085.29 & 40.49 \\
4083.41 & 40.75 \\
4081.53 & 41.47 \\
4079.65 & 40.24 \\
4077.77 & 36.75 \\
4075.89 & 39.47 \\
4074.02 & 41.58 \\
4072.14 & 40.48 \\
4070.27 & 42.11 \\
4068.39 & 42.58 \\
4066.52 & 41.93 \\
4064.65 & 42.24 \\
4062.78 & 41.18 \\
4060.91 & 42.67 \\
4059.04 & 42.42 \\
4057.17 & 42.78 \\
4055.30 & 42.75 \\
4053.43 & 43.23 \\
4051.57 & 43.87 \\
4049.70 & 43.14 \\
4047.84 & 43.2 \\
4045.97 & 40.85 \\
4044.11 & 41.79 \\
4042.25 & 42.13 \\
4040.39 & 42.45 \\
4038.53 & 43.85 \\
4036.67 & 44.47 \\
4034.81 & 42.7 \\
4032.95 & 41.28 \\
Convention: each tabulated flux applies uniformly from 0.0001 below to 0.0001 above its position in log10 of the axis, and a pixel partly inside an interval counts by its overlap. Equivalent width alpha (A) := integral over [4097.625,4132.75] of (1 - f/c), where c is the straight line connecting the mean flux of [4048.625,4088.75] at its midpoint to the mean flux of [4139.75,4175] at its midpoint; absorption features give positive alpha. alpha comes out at 4.18 A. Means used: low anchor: 41.6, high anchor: 41.9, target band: 36.8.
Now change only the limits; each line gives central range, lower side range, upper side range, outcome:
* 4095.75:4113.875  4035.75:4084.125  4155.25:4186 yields 4.1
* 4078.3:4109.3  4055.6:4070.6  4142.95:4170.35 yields 4.6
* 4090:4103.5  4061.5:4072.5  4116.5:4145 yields 2.8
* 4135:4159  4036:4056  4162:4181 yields 0.2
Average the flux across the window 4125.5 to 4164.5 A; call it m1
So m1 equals 41.6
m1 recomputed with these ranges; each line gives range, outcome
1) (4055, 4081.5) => 41.3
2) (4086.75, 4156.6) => 38.8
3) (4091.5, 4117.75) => 34.6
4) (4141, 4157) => 41.5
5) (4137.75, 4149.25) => 41.9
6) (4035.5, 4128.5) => 39.7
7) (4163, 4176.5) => 42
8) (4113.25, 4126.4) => 40.7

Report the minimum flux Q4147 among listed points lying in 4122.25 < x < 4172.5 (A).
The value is 40.02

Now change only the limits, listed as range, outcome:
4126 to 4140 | 40.22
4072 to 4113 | 21.25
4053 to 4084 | 36.75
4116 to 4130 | 40.27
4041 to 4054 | 40.85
